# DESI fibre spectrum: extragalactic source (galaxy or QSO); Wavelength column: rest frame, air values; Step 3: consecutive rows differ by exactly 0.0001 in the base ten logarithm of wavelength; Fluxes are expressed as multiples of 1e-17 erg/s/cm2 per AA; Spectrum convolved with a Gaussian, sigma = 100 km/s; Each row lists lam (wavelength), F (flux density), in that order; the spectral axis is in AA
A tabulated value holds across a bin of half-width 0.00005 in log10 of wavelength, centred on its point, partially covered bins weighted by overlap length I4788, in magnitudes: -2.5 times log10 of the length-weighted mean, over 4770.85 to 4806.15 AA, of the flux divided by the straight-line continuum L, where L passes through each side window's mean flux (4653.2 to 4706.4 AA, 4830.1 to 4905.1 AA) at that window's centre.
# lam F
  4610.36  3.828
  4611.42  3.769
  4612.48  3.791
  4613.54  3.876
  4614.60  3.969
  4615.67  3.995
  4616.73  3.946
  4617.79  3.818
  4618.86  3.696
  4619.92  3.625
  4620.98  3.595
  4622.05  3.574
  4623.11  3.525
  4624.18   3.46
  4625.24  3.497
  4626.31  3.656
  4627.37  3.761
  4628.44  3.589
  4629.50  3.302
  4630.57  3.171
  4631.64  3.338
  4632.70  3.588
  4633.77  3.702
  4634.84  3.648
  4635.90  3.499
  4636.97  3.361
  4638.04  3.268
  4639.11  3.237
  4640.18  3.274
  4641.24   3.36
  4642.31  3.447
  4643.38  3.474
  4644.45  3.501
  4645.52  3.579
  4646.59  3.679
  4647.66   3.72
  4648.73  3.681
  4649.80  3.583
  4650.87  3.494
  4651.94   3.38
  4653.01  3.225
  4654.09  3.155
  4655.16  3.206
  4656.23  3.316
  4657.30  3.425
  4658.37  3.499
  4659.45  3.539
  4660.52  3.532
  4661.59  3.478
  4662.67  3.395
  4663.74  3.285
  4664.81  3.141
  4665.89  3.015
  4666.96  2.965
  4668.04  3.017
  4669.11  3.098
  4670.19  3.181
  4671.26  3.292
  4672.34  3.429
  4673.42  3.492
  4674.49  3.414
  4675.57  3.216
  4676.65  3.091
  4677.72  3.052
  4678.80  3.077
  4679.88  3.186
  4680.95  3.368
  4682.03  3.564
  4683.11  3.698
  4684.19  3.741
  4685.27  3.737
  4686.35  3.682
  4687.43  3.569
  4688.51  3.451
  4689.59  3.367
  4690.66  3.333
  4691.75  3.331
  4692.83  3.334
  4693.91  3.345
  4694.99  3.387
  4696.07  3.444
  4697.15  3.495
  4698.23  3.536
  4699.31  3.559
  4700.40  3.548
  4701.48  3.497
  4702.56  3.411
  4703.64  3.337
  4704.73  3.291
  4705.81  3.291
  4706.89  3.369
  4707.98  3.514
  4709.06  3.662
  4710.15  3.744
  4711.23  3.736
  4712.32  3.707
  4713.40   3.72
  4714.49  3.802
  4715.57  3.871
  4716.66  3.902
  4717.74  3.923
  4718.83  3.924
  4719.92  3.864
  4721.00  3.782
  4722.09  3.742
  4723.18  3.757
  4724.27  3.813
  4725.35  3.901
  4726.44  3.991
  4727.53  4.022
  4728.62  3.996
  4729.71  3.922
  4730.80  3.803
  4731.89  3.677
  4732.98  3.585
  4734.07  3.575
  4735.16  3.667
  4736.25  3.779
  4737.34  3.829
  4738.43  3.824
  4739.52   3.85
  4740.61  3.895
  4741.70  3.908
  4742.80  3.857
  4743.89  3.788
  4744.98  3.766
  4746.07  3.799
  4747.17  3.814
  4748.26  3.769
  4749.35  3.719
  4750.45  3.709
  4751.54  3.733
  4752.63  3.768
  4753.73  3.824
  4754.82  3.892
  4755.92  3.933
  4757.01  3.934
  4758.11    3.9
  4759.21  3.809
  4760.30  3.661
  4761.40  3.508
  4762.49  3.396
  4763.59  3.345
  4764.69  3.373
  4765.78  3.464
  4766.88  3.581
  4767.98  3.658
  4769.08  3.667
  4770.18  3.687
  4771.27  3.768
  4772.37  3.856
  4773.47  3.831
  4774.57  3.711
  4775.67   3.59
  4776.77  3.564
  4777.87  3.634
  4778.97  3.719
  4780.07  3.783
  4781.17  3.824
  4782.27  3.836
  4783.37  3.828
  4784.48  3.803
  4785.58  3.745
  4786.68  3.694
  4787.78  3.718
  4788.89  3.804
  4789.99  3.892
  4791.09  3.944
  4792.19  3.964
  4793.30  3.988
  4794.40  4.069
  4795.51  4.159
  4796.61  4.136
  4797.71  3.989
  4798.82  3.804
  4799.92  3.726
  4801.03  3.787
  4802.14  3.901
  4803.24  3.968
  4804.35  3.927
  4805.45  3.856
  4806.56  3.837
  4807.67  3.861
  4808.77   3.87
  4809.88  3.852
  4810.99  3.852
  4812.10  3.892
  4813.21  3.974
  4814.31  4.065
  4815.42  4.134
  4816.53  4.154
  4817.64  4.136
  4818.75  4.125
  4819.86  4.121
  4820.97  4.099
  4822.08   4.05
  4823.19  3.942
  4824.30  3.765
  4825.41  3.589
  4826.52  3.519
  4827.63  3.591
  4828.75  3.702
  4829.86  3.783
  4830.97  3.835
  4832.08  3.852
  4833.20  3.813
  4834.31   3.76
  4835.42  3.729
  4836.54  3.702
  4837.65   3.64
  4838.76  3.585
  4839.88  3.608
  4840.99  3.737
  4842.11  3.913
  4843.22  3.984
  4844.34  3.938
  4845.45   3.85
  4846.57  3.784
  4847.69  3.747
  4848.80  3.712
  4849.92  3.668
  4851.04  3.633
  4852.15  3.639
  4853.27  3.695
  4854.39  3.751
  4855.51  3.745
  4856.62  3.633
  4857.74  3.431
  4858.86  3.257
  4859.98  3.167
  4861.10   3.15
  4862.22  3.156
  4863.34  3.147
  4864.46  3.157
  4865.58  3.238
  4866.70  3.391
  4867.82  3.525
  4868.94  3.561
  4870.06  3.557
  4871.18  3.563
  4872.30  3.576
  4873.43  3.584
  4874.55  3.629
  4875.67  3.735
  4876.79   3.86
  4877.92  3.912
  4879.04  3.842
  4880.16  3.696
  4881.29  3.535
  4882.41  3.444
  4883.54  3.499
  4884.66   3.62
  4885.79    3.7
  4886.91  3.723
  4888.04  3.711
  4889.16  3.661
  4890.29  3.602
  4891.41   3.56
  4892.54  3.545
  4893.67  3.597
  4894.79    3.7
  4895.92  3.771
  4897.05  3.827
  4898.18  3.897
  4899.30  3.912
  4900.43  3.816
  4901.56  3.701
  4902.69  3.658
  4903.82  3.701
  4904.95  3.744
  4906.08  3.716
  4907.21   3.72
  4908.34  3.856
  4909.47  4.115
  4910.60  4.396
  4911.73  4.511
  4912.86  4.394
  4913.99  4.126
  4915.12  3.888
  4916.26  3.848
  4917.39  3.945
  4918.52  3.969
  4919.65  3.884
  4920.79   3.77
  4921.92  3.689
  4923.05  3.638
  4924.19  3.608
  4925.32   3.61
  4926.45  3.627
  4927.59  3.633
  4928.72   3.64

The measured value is -0.09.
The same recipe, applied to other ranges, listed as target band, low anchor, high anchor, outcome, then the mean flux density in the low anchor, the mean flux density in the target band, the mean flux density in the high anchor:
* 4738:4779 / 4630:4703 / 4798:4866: -0.039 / 3.4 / 3.72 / 3.75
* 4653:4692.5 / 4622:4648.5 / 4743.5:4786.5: 0.068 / 3.49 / 3.34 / 3.72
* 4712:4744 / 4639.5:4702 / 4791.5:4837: -0.067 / 3.39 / 3.82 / 3.9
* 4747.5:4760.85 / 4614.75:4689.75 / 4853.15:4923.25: -0.075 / 3.44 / 3.81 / 3.69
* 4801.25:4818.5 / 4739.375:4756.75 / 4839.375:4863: -0.071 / 3.82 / 3.95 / 3.62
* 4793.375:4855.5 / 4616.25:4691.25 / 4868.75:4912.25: -0.058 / 3.43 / 3.85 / 3.74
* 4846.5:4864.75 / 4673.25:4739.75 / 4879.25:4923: 0.077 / 3.6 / 3.5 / 3.8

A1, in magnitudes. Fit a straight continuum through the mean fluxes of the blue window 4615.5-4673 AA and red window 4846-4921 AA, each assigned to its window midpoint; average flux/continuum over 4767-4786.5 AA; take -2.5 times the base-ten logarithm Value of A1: -0.04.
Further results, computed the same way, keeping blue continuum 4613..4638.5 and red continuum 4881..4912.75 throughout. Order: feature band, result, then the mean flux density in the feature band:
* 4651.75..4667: 0.097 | 3.31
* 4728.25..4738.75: -0.027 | 3.76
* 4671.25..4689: 0.068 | 3.42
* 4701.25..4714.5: 0.036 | 3.54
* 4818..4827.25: -0.051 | 3.9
